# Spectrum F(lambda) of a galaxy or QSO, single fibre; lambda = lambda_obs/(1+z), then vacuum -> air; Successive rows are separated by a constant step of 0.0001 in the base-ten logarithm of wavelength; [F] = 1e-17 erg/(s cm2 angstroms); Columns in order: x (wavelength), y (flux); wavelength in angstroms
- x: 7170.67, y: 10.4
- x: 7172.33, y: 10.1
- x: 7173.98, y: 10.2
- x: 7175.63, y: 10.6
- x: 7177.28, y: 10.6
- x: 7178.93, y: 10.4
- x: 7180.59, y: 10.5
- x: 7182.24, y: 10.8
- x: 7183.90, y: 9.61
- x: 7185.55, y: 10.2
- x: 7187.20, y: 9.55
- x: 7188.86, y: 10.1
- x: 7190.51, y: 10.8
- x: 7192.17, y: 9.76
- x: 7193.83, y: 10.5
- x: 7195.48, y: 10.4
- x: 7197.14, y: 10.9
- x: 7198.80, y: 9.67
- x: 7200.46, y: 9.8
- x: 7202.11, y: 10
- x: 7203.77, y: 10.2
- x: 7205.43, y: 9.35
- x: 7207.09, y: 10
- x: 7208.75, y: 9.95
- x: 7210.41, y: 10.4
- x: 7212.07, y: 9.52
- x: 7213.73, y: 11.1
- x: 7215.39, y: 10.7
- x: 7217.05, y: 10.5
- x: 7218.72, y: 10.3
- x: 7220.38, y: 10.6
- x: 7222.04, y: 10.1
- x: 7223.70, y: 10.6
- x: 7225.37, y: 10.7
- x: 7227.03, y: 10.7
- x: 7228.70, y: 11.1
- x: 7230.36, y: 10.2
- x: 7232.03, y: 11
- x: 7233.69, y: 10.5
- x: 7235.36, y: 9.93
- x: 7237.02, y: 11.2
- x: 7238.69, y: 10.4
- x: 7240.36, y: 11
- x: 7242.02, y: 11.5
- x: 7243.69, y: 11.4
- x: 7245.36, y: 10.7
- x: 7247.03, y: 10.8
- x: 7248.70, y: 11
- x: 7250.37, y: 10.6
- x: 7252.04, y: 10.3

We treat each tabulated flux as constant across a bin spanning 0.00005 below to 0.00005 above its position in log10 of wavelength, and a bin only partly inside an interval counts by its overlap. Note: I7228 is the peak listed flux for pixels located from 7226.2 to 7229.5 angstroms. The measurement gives 11.1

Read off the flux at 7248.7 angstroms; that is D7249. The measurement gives 11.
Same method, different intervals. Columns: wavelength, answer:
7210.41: 10.4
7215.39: 10.7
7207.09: 10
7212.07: 9.52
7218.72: 10.3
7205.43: 9.35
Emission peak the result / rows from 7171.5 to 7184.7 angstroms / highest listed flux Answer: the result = 10.8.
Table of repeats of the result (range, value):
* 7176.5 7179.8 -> 10.6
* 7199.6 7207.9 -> 10.2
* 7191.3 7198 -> 10.9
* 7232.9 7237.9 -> 11.2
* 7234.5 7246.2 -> 11.5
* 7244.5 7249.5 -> 11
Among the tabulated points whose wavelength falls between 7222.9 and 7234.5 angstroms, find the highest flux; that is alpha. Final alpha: 11.1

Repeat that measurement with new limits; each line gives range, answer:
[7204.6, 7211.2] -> 10.4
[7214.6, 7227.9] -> 10.7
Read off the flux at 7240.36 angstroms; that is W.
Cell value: 11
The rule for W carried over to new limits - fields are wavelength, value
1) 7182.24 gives 10.8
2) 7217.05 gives 10.5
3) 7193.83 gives 10.5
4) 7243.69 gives 11.4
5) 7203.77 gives 10.2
